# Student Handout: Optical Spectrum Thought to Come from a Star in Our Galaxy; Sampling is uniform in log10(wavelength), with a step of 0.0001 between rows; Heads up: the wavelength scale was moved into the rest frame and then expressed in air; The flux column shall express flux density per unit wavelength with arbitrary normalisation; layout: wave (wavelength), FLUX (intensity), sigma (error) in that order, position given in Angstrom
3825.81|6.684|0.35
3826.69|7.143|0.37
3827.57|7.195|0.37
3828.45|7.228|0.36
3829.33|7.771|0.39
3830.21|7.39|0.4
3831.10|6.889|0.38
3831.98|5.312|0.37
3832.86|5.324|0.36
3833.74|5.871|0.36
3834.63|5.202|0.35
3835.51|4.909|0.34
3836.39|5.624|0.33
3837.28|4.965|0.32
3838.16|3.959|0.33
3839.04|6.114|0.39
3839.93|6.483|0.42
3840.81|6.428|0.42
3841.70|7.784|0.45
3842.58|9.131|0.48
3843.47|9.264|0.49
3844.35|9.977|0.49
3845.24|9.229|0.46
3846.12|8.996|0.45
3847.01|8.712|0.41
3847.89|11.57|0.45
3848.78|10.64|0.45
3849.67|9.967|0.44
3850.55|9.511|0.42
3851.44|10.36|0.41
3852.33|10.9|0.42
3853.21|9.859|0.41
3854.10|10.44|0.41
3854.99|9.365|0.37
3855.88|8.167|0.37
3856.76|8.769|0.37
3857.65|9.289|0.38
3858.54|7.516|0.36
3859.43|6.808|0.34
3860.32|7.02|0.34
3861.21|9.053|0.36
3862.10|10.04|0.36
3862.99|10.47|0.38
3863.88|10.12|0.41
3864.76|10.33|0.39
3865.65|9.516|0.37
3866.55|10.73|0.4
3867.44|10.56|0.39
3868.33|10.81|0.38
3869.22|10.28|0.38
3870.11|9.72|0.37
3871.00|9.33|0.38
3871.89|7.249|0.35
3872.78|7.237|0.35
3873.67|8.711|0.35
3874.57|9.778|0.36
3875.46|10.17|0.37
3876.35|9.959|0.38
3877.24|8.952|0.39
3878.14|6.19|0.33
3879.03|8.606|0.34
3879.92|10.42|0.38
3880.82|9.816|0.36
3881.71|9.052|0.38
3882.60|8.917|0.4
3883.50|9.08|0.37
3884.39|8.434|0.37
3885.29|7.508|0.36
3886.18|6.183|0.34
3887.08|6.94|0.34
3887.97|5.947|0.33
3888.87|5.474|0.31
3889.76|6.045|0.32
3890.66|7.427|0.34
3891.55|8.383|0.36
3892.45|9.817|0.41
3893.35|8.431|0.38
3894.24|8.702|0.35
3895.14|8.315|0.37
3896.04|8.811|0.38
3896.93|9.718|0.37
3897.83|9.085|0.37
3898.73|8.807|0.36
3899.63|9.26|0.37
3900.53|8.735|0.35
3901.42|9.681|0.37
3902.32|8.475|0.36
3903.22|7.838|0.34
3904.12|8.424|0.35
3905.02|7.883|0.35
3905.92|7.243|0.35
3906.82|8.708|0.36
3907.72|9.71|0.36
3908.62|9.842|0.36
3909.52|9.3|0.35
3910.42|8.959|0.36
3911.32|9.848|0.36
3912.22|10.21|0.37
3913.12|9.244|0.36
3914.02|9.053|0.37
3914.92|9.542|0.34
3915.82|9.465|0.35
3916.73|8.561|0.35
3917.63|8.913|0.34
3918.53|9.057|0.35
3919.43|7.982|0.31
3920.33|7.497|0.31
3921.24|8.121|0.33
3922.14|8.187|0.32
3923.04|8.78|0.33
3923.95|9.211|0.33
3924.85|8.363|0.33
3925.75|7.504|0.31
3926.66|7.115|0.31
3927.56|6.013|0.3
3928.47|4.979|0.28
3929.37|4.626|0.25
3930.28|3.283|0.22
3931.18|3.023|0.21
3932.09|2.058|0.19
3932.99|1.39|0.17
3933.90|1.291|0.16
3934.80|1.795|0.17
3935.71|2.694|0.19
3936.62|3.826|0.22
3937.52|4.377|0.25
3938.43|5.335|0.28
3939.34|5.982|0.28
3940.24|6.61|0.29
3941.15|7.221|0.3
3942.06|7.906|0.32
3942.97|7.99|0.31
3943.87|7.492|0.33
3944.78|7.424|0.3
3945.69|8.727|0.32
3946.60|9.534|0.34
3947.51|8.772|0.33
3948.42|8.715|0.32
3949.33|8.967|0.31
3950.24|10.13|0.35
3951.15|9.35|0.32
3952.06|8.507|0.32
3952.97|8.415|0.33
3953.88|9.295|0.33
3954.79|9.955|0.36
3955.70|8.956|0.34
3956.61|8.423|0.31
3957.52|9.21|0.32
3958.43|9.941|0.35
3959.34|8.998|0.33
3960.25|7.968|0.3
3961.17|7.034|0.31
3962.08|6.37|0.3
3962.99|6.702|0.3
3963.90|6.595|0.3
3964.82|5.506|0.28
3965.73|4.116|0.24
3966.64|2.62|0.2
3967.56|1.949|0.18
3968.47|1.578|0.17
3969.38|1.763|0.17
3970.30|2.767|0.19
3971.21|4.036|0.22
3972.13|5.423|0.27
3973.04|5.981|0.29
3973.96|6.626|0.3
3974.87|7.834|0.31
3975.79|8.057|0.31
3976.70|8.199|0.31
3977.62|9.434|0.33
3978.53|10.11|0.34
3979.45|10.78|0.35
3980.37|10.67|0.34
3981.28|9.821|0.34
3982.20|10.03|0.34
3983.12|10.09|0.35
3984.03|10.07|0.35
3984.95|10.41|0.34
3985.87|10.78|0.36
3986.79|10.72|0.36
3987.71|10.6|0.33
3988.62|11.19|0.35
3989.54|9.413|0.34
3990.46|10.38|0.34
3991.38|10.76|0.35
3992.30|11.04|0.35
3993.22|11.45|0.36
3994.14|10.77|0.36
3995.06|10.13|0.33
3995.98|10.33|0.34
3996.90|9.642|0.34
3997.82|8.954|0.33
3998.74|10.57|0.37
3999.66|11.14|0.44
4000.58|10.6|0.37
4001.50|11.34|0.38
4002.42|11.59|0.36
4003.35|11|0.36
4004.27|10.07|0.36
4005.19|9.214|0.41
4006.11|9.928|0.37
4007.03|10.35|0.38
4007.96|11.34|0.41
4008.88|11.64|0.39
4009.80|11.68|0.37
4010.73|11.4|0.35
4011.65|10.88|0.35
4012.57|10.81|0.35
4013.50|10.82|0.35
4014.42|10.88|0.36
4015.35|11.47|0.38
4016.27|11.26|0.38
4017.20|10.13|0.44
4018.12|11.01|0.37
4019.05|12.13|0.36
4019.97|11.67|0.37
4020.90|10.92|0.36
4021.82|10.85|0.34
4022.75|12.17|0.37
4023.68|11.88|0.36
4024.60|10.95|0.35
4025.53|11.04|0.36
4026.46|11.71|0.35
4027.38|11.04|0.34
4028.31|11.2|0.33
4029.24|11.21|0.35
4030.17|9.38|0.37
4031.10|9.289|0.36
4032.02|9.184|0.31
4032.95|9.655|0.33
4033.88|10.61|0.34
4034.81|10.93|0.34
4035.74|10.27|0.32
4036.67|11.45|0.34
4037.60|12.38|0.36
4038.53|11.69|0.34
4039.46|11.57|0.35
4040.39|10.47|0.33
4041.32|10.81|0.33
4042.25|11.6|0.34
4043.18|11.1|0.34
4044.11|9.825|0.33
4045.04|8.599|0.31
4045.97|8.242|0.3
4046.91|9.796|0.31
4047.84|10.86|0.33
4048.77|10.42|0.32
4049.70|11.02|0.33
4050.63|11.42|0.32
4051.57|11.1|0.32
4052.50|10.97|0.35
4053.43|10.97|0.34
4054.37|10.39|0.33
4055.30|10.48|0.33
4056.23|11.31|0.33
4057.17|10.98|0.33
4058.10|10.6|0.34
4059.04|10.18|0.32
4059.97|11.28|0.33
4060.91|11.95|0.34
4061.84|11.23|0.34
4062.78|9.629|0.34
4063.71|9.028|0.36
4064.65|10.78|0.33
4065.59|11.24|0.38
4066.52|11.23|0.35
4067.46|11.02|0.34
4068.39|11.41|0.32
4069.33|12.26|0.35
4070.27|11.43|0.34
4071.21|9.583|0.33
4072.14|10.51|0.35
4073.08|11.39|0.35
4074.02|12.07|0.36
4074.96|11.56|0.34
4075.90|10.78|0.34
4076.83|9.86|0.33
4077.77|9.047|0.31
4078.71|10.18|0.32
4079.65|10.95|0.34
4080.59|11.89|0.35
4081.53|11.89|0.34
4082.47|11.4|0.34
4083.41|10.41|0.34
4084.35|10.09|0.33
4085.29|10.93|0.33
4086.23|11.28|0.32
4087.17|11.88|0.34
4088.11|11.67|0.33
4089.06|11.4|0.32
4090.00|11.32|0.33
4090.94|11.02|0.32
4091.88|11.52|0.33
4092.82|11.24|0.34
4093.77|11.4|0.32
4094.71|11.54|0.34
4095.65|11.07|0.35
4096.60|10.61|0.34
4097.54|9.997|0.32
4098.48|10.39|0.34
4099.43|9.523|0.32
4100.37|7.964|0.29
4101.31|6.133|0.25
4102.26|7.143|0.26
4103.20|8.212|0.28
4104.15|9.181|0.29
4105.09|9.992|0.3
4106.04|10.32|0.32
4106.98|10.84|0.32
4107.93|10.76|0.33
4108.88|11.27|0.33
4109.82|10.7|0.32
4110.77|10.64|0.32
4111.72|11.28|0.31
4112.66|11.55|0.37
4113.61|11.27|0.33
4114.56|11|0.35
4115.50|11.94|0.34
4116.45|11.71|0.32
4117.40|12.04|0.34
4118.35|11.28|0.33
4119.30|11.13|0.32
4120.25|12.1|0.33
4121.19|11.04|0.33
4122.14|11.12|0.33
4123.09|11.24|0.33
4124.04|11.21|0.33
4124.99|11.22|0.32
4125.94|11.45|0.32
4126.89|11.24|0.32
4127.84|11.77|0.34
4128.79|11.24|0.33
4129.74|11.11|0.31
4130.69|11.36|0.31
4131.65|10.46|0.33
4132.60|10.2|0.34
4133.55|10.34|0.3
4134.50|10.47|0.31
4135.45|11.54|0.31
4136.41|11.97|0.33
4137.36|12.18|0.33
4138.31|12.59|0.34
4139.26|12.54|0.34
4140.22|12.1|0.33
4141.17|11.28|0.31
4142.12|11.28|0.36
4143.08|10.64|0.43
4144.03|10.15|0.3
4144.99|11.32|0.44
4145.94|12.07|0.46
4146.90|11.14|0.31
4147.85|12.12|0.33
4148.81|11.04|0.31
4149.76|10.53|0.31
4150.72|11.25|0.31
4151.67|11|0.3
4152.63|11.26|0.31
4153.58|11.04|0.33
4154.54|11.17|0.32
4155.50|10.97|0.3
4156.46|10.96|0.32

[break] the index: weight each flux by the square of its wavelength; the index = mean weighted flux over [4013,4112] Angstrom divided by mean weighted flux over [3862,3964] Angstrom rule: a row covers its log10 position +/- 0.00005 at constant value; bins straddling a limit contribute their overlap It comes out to 1.44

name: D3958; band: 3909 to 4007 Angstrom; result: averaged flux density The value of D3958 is 7.97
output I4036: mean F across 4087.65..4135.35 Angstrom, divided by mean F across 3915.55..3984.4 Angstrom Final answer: 1.54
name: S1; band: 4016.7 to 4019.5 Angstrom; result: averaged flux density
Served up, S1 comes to 11.1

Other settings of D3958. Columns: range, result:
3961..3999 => 8.13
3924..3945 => 5.2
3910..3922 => 8.94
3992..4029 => 10.9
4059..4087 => 10.9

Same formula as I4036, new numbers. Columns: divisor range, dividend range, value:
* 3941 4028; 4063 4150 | 1.18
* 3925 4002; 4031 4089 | 1.42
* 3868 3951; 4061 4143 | 1.40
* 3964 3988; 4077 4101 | 1.48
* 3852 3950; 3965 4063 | 1.24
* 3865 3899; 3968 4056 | 1.17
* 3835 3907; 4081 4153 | 1.27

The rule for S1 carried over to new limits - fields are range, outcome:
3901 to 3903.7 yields 8.64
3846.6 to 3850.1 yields 10.2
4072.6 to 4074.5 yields 11.7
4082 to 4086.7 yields 10.8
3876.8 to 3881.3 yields 8.79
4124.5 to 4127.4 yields 11.3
